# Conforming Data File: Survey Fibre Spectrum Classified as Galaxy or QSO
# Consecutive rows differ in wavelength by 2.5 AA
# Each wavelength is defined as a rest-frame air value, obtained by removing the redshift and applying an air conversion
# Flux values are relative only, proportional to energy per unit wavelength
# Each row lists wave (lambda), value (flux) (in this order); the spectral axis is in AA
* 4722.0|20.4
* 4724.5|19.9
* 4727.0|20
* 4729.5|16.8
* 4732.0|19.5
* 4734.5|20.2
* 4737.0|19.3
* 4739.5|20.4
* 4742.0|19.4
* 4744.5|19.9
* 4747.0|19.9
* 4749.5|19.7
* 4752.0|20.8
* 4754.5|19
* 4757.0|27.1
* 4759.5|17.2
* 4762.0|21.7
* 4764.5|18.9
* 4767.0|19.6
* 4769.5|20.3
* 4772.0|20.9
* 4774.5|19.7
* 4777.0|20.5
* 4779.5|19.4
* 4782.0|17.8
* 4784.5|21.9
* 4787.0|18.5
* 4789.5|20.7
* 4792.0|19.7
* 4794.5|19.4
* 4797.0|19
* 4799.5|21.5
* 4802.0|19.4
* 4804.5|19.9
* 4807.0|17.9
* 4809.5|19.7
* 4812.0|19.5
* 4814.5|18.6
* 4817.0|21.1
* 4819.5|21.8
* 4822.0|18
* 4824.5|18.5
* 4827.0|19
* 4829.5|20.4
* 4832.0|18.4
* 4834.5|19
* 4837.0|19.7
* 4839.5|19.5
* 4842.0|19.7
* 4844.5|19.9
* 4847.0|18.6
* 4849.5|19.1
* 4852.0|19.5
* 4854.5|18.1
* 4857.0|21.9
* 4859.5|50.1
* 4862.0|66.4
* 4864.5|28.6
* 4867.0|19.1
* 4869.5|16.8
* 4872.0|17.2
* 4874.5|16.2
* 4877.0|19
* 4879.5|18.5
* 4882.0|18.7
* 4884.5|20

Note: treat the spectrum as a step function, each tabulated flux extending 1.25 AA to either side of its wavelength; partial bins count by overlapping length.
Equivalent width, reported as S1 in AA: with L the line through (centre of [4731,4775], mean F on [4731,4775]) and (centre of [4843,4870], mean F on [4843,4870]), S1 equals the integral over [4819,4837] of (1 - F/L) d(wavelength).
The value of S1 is 4.4 AA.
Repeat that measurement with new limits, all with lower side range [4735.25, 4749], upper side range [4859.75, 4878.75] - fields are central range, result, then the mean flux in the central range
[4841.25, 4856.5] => 4.0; 19.3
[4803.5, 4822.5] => 3.4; 19.6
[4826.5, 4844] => 4.0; 19.4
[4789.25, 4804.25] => 2.0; 19.9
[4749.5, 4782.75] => 1.5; 20.2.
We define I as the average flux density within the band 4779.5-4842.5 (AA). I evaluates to 19.5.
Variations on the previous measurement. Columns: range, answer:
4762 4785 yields 19.9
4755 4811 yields 20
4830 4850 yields 19.3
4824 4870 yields 24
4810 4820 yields 20.1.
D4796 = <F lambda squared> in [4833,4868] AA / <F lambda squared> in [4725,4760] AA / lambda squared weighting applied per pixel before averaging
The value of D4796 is 1.3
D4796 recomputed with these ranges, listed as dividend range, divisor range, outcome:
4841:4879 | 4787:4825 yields 1.28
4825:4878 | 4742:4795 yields 1.19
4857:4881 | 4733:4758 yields 1.41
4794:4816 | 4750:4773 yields 0.96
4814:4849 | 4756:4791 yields 0.98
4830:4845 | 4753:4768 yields 0.97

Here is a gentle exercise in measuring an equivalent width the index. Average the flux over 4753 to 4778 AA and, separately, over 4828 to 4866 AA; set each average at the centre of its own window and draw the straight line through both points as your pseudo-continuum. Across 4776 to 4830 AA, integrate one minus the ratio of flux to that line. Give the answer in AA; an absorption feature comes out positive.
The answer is 7.1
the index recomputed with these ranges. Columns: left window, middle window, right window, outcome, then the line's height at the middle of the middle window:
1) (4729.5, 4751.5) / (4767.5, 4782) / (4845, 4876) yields 1.0 AA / 21.4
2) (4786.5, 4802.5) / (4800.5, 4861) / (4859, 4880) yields 6.9 AA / 23.5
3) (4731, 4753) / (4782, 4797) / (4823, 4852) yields -0.1 AA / 19.6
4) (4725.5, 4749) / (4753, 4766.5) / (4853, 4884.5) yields -0.1 AA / 20.5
